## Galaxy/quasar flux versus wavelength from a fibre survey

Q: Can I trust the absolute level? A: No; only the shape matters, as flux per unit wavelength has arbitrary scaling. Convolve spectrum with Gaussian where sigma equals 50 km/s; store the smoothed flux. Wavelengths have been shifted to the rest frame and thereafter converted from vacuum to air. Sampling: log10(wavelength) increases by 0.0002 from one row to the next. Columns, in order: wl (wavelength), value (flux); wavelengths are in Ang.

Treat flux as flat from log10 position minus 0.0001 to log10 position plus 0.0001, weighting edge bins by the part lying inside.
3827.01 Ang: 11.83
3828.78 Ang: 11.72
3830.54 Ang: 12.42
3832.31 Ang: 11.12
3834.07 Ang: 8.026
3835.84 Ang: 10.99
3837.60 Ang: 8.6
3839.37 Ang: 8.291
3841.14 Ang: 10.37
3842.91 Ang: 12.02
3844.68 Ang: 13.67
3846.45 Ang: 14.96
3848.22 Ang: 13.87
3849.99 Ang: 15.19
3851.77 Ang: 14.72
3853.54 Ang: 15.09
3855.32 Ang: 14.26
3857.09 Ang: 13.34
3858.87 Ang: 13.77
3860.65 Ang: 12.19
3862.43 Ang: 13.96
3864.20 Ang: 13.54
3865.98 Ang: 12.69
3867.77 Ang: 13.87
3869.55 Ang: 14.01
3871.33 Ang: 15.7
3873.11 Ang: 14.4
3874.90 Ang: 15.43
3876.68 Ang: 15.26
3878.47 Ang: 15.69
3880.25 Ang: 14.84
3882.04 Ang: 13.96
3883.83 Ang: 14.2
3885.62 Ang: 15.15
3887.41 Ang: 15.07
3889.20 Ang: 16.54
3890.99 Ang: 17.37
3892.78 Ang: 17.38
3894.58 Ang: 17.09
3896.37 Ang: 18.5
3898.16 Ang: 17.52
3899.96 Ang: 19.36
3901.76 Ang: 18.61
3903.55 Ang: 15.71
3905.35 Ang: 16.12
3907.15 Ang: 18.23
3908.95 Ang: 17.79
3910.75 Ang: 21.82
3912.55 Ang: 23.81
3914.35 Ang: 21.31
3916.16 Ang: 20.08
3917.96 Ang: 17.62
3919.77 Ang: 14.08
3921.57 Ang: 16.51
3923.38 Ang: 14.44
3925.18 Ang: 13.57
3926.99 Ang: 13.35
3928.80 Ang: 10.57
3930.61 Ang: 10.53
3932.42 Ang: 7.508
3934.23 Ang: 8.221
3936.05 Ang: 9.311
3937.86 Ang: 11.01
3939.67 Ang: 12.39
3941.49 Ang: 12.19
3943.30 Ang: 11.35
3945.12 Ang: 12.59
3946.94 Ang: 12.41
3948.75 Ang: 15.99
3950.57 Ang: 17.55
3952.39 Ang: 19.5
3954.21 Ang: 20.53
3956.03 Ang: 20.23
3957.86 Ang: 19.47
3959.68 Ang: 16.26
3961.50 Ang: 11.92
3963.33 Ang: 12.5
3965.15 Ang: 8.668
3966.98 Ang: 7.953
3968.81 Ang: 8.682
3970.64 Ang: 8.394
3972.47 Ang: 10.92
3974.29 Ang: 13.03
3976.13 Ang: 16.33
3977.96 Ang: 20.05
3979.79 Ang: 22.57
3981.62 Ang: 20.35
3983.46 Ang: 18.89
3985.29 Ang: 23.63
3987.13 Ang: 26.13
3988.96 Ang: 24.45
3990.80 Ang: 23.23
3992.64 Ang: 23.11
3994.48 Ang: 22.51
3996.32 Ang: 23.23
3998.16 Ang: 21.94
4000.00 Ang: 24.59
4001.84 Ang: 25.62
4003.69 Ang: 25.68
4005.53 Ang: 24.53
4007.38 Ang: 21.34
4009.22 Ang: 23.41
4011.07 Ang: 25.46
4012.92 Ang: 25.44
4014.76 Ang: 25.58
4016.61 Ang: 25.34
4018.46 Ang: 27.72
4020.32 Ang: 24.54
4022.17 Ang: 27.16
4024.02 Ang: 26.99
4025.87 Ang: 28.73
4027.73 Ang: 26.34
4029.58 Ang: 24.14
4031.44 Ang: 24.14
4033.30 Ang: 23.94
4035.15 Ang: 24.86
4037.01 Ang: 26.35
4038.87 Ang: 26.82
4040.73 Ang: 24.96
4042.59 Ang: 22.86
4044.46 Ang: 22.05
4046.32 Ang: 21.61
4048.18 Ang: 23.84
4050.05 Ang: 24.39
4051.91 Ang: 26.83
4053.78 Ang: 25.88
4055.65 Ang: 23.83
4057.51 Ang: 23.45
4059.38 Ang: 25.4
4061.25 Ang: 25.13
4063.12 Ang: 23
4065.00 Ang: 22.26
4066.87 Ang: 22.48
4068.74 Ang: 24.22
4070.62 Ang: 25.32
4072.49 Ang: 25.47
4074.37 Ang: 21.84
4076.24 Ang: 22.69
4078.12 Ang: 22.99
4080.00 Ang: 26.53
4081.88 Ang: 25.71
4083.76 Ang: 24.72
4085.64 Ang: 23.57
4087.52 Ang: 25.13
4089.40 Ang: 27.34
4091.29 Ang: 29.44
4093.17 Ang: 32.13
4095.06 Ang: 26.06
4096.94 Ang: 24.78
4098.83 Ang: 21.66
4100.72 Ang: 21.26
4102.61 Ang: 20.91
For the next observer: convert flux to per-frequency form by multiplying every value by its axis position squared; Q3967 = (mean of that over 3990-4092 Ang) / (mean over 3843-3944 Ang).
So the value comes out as 1.78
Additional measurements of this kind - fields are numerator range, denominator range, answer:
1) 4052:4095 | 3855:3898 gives 1.84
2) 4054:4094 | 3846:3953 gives 1.81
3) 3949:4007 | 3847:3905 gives 1.30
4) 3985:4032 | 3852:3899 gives 1.77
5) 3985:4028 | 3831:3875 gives 2.08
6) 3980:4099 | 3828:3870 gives 2.15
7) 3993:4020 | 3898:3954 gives 1.67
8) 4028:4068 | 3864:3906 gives 1.67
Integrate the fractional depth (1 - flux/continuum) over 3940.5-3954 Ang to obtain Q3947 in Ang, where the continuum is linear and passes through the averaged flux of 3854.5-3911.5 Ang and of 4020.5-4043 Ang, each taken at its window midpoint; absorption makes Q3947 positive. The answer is 3.5 Ang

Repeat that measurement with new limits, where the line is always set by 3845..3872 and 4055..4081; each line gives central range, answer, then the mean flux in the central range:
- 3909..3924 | -1.8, 18.7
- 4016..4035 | -3.4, 25.9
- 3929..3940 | 4.9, 9.74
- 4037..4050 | -0.7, 23.9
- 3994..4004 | -1.6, 23.9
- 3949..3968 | 3.3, 15.4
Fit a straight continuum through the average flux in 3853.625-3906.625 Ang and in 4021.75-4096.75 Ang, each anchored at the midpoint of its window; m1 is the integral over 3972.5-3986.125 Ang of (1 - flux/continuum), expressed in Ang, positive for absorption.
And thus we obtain 1.3 Ang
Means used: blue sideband 15.4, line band 18.7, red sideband 25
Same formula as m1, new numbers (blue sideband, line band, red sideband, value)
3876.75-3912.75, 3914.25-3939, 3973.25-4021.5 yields 7.4 Ang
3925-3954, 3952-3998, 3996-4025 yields 2.6 Ang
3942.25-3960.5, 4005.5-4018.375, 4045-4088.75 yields -2.6 Ang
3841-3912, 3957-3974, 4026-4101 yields 7.0 Ang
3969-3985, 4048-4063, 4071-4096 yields -1.0 Ang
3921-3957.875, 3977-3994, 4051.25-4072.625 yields -4.6 Ang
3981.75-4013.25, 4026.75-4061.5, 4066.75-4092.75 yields -0.2 Ang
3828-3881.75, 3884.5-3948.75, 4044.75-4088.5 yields 3.5 Ang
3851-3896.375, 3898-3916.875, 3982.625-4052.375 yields -2.2 Ang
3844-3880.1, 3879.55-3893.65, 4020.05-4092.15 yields 0.1 Ang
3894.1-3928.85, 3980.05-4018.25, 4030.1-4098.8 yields -3.8 Ang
